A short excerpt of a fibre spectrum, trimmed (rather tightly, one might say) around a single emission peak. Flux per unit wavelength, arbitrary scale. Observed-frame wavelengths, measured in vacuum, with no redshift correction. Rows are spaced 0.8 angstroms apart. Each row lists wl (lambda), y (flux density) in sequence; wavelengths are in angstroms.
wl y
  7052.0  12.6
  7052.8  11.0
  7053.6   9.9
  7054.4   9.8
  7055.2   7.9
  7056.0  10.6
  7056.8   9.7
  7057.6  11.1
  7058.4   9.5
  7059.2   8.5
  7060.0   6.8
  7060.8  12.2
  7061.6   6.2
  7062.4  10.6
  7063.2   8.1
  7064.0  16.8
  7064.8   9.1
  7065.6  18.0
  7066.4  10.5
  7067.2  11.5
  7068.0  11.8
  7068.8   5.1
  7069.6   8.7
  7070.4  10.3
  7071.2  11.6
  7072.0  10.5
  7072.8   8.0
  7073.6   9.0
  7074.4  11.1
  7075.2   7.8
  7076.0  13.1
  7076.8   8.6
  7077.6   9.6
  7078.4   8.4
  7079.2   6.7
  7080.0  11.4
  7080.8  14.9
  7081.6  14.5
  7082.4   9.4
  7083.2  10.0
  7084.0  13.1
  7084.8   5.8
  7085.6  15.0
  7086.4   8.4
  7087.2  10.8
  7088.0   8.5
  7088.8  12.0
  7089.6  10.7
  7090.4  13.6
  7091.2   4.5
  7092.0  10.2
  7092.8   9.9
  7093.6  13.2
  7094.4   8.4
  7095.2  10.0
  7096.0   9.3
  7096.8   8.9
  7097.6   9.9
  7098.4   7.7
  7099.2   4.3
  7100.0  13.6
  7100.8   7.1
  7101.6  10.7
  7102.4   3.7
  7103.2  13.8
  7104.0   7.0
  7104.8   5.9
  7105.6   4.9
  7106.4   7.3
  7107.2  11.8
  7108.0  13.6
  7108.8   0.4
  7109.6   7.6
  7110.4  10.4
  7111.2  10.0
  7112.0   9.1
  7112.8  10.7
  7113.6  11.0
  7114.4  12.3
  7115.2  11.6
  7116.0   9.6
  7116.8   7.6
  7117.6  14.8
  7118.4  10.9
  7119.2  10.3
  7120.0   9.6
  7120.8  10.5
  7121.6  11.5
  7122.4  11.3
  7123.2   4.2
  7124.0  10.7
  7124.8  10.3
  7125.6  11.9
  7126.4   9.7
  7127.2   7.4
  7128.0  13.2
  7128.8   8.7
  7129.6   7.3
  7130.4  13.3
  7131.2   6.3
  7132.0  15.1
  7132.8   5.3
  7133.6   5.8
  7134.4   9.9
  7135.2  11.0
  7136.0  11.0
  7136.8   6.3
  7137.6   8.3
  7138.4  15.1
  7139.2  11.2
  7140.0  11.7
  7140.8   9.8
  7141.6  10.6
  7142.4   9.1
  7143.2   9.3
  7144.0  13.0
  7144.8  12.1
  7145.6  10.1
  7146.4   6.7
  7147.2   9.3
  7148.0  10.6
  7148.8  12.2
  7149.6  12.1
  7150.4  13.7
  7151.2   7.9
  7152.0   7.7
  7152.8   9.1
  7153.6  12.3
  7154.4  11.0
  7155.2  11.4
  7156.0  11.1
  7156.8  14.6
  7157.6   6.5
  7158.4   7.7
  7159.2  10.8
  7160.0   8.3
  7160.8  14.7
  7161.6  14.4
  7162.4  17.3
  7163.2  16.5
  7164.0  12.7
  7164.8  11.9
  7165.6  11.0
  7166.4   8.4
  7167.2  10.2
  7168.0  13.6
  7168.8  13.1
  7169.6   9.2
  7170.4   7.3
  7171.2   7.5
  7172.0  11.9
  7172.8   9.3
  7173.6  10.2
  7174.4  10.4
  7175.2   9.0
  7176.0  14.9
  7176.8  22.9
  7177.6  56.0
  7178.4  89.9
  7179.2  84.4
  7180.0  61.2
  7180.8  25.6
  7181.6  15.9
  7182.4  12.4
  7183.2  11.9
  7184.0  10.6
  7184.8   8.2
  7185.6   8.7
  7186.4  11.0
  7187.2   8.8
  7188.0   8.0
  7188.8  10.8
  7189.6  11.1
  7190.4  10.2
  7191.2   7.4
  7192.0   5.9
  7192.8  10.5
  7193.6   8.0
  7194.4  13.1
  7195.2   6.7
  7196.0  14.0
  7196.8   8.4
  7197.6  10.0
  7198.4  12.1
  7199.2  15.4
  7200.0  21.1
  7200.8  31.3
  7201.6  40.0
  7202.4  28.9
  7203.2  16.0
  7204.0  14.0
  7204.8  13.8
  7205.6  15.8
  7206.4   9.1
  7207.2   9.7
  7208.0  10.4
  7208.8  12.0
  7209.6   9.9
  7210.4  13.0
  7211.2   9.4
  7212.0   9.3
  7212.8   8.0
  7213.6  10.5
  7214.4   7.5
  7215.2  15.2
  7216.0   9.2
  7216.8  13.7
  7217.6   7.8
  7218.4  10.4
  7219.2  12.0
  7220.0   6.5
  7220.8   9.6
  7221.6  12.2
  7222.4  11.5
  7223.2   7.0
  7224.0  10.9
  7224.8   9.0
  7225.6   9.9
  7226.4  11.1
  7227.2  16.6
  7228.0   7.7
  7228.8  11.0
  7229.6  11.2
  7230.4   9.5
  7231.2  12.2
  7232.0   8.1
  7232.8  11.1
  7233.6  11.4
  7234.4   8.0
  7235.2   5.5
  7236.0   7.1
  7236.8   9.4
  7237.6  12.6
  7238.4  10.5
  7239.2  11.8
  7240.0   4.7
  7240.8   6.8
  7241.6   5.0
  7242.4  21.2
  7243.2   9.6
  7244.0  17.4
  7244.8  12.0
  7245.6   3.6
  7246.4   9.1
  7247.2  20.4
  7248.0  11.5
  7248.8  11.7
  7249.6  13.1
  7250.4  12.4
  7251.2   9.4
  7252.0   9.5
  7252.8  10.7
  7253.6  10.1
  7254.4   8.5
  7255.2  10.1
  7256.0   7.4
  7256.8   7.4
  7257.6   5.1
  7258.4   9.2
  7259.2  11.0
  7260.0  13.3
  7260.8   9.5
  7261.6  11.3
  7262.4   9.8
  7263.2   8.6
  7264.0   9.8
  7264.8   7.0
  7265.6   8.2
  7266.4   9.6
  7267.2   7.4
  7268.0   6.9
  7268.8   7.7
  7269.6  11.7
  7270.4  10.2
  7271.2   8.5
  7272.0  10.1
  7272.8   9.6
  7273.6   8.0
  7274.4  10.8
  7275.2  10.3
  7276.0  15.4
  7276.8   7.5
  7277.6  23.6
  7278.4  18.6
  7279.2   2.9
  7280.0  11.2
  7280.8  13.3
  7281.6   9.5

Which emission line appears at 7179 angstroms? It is Halpha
